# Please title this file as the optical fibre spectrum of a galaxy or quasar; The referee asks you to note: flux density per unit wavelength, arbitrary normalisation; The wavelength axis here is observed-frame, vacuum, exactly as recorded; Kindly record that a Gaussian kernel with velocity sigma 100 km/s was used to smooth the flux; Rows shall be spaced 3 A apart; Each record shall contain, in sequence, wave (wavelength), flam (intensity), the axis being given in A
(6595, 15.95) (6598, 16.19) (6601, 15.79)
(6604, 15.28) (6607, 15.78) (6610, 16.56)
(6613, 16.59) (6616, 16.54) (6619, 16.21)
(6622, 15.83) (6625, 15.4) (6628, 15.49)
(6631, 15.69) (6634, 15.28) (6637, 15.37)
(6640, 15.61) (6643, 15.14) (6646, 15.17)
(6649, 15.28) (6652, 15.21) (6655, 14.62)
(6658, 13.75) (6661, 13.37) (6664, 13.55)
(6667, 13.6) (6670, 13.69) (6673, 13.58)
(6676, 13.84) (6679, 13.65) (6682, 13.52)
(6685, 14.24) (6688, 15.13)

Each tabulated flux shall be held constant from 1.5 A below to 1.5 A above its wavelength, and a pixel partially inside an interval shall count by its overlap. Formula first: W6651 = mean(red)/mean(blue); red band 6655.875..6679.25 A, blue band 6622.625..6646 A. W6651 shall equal 0.89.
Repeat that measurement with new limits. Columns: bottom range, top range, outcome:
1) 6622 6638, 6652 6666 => 0.90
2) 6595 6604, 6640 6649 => 0.96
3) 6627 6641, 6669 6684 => 0.88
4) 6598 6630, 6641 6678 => 0.89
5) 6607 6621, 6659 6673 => 0.83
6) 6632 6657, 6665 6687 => 0.91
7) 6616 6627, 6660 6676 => 0.85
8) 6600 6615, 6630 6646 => 0.96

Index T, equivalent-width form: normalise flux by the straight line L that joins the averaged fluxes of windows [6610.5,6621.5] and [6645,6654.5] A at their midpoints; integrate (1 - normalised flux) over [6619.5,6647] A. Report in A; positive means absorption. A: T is 0.5 A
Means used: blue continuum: 16.4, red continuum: 15.2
